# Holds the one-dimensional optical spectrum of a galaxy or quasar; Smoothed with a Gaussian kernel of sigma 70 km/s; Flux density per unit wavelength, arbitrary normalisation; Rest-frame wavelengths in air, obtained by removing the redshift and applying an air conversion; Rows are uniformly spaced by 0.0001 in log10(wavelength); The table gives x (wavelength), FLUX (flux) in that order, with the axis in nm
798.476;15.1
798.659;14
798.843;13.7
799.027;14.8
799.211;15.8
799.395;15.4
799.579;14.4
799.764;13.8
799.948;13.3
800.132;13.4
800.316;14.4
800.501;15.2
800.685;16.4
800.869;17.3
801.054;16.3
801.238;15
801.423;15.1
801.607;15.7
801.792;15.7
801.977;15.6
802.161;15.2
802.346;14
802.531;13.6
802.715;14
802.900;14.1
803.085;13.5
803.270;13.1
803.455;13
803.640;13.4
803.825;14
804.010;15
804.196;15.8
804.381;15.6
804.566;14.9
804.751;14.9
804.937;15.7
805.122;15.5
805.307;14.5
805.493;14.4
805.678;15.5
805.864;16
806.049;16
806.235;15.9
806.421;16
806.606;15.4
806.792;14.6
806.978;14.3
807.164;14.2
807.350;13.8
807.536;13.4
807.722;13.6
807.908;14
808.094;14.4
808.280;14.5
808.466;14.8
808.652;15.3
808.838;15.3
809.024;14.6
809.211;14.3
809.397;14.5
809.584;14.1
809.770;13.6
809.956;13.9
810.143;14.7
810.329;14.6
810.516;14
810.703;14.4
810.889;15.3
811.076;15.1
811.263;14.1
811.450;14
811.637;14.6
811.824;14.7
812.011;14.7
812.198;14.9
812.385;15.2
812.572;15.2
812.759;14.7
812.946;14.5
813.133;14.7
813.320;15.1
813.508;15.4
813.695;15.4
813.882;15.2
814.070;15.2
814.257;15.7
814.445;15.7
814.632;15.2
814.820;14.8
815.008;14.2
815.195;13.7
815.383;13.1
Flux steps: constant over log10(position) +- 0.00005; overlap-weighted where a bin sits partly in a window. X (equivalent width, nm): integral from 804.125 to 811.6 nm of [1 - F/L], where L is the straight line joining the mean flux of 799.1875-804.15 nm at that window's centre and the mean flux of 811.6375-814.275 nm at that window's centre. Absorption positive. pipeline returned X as 0.06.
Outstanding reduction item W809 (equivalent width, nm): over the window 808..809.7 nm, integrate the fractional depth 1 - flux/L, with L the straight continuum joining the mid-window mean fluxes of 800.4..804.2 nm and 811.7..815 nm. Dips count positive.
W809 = 0.04 nm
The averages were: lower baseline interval 14.8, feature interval 14.6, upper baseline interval 15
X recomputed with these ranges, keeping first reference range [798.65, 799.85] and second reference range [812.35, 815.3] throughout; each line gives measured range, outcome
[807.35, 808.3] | 0.058 nm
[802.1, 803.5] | 0.084 nm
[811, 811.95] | 0.027 nm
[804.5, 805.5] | -0.020 nm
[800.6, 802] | -0.120 nm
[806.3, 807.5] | 0.009 nm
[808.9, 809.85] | 0.038 nm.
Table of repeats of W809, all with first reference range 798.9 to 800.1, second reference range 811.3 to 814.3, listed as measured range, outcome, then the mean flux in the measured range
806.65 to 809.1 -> 0.06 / 14.4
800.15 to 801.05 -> -0.07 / 15.7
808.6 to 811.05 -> 0.05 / 14.5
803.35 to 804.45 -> 0.02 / 14.4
